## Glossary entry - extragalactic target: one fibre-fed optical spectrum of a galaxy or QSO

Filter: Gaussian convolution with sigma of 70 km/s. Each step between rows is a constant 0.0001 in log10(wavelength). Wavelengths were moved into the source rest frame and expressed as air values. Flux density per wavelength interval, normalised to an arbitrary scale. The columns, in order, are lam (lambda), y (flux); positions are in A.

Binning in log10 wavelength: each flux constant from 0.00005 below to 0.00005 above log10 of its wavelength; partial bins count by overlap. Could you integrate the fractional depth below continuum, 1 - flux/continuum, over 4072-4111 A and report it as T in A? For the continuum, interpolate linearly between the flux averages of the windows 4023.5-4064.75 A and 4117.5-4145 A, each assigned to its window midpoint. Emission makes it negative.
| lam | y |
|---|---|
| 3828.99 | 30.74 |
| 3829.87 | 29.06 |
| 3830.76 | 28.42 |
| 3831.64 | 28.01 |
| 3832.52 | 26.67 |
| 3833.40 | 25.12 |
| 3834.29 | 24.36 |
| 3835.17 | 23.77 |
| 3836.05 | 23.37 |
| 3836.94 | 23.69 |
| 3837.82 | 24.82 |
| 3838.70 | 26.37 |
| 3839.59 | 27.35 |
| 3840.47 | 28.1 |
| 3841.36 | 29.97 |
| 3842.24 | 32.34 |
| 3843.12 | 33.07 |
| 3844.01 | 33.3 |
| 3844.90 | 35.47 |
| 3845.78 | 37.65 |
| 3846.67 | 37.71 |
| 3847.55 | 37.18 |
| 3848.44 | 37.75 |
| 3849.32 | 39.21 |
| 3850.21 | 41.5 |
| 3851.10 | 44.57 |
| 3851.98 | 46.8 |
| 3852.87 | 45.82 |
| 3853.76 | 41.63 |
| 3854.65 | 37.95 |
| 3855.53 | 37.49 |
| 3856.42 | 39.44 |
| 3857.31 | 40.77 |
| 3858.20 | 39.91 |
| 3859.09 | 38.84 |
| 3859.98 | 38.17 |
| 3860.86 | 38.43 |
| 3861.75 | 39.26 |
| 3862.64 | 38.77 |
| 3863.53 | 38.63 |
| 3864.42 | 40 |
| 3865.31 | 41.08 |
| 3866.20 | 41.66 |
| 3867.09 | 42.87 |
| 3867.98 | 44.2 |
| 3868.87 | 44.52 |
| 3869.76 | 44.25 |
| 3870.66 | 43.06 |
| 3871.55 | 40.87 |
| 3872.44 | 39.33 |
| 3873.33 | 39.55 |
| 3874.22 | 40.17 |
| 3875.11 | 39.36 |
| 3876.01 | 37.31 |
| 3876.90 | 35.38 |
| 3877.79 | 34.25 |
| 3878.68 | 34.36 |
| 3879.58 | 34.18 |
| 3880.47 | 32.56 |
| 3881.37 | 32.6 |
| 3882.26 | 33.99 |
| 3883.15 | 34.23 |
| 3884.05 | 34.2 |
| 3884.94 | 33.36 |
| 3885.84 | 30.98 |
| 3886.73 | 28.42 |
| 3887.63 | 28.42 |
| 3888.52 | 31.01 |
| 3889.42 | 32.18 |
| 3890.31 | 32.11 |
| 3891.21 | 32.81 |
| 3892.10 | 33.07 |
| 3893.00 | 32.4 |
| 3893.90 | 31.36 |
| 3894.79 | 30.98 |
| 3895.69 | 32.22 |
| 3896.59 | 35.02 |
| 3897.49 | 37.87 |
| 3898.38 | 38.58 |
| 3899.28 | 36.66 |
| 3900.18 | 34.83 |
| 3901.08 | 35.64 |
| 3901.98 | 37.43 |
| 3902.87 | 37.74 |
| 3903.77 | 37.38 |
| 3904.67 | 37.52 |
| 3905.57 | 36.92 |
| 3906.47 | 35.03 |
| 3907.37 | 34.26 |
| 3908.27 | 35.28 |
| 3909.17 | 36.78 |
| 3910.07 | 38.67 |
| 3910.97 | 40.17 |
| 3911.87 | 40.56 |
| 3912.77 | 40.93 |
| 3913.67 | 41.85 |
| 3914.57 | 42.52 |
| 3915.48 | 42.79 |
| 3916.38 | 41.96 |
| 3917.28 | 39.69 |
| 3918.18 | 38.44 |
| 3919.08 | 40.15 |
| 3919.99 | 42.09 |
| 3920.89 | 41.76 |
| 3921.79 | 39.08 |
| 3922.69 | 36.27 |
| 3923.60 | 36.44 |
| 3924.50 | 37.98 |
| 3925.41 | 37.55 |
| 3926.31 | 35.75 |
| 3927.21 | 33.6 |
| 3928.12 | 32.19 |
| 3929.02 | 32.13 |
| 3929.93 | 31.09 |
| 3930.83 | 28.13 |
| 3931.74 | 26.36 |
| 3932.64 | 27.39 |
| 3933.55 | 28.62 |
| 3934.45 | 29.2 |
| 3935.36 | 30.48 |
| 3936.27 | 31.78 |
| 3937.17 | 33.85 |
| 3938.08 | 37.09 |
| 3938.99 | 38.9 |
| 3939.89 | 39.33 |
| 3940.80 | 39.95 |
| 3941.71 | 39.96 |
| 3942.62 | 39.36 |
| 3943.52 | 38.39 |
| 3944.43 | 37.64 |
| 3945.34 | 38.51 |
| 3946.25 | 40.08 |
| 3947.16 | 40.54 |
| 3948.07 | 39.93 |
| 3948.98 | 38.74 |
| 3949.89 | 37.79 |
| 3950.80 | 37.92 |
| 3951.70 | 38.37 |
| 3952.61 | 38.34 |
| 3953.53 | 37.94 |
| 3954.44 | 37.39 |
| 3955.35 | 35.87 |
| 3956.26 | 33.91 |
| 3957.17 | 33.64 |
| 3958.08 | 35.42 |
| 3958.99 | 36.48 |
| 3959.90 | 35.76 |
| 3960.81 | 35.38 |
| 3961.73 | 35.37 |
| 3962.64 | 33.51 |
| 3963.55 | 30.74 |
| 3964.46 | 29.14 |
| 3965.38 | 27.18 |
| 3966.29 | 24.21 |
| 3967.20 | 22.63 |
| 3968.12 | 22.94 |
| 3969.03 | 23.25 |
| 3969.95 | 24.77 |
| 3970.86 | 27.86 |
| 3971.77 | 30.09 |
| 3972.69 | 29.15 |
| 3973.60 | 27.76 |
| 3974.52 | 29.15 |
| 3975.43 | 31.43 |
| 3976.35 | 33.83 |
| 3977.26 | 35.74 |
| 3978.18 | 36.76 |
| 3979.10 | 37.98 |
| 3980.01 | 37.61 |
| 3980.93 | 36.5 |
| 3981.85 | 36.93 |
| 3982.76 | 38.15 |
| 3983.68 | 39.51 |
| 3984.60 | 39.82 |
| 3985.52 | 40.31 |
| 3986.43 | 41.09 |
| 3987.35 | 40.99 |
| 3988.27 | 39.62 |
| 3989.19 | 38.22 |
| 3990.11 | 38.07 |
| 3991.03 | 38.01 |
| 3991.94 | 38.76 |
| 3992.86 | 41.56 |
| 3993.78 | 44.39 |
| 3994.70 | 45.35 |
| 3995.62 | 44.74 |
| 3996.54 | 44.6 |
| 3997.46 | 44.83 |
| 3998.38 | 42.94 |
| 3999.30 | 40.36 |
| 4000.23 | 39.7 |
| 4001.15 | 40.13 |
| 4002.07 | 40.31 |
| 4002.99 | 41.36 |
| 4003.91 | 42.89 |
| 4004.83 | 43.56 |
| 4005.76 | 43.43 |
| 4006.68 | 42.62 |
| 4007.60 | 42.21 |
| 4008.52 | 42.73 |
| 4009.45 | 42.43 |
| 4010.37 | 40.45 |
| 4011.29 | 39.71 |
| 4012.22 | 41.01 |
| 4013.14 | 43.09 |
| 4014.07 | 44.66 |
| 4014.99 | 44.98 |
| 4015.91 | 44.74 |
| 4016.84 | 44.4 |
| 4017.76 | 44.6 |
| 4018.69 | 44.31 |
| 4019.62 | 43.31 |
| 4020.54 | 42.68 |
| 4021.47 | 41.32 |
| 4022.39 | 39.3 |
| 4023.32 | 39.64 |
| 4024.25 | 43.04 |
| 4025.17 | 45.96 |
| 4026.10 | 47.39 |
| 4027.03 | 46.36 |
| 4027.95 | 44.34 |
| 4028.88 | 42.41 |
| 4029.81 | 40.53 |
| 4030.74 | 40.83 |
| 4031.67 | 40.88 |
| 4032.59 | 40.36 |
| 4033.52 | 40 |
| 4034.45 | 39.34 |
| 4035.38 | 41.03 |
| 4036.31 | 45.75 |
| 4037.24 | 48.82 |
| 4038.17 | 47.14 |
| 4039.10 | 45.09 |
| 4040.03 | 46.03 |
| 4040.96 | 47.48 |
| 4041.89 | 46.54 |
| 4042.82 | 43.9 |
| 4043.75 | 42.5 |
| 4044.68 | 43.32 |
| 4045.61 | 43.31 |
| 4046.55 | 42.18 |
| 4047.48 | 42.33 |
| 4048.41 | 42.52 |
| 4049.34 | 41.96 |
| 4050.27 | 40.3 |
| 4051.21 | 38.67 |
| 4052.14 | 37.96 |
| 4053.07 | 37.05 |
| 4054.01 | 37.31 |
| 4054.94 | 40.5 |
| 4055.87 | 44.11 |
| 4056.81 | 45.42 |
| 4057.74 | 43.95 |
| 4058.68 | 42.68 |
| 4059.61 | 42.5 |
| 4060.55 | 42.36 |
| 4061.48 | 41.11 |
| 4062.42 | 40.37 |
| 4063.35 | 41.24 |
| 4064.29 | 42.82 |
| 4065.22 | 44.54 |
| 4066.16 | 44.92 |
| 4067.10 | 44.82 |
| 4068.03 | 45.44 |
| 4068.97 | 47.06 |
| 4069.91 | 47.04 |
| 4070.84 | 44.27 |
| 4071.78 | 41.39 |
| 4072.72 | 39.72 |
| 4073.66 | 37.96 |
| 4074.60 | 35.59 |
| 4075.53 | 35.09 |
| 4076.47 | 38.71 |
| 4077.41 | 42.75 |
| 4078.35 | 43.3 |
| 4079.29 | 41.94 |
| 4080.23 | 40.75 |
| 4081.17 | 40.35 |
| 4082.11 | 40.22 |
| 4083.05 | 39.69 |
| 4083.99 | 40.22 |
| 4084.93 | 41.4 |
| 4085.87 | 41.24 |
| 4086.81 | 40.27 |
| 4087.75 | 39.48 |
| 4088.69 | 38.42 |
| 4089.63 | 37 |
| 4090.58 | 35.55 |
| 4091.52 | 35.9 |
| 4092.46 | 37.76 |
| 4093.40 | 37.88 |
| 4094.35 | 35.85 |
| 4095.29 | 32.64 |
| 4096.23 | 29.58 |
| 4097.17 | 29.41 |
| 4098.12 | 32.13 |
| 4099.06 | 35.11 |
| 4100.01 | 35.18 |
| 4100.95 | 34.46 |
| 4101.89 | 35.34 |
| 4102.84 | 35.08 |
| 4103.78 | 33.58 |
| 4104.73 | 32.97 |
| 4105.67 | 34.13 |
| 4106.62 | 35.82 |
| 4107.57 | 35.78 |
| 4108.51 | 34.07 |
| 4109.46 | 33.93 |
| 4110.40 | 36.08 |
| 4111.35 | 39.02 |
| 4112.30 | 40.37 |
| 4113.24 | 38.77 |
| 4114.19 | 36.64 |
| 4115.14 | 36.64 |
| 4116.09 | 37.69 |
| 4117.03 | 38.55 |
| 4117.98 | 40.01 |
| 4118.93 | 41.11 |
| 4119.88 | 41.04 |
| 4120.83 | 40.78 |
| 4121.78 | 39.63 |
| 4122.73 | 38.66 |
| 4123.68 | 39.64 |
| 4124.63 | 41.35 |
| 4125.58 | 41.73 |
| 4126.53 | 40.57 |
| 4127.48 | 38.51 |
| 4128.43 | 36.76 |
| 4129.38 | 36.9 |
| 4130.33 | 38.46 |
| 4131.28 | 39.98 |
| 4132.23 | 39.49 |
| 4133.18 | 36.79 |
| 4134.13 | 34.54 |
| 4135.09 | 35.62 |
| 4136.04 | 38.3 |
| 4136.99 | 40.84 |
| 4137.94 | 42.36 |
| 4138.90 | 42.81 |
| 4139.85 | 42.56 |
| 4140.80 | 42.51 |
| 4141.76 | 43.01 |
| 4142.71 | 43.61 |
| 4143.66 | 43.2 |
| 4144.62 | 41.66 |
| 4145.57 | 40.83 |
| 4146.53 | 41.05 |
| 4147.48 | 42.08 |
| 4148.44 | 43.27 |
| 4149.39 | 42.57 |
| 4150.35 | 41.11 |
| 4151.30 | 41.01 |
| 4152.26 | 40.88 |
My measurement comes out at 4.1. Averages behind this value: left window 42.7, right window 40.1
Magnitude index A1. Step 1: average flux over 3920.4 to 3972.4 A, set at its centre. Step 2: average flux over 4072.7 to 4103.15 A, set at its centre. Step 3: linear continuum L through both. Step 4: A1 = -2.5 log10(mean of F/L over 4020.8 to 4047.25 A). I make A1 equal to -0.20 mag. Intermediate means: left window 34.1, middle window 43.4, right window 37.4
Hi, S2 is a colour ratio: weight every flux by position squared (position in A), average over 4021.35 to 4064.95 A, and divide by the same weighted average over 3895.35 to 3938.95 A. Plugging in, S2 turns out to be 1.25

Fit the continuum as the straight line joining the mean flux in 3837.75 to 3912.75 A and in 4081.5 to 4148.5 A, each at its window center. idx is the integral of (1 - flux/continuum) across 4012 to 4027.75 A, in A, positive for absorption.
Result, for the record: -2.5 A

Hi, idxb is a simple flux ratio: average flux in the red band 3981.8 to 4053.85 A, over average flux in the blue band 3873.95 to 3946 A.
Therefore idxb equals 1.19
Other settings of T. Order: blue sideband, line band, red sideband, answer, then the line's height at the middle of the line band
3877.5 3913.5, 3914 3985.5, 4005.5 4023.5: 6.2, 38.3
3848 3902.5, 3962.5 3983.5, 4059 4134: 3.9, 37.9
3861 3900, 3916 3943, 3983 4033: 2.1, 38.5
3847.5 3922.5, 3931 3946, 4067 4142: 1.3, 37.9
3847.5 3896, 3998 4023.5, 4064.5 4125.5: -2.8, 38.1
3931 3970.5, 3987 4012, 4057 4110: -4.1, 35.8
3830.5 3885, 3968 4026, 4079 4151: -3.2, 37.3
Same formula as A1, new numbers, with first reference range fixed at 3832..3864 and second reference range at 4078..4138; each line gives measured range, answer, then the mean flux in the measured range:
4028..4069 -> -0.15 mag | 42.7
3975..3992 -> -0.04 mag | 37.9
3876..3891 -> 0.08 mag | 32.8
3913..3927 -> -0.11 mag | 39.5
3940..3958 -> -0.06 mag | 38.1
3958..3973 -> 0.22 mag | 29.5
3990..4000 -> -0.16 mag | 42.2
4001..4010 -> -0.16 mag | 42.2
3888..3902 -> 0.05 mag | 33.9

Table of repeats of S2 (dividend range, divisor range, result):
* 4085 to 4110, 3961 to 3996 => 1.09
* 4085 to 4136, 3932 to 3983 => 1.18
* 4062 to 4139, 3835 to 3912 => 1.20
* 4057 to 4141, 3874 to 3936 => 1.22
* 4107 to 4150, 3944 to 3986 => 1.26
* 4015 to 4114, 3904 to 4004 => 1.17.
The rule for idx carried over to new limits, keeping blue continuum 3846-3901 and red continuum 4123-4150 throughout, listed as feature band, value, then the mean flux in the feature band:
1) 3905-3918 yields -0.5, 39.1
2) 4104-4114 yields 1.0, 36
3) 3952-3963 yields 0.7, 35.8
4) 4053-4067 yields -1.0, 42.3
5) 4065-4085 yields -1.0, 41.6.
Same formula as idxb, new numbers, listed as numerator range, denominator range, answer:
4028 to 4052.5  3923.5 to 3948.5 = 1.22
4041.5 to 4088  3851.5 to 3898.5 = 1.12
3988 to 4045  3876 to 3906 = 1.26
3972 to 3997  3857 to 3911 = 1.04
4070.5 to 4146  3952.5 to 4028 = 1.00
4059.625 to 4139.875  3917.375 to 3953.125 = 1.07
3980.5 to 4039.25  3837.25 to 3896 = 1.16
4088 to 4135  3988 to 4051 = 0.86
